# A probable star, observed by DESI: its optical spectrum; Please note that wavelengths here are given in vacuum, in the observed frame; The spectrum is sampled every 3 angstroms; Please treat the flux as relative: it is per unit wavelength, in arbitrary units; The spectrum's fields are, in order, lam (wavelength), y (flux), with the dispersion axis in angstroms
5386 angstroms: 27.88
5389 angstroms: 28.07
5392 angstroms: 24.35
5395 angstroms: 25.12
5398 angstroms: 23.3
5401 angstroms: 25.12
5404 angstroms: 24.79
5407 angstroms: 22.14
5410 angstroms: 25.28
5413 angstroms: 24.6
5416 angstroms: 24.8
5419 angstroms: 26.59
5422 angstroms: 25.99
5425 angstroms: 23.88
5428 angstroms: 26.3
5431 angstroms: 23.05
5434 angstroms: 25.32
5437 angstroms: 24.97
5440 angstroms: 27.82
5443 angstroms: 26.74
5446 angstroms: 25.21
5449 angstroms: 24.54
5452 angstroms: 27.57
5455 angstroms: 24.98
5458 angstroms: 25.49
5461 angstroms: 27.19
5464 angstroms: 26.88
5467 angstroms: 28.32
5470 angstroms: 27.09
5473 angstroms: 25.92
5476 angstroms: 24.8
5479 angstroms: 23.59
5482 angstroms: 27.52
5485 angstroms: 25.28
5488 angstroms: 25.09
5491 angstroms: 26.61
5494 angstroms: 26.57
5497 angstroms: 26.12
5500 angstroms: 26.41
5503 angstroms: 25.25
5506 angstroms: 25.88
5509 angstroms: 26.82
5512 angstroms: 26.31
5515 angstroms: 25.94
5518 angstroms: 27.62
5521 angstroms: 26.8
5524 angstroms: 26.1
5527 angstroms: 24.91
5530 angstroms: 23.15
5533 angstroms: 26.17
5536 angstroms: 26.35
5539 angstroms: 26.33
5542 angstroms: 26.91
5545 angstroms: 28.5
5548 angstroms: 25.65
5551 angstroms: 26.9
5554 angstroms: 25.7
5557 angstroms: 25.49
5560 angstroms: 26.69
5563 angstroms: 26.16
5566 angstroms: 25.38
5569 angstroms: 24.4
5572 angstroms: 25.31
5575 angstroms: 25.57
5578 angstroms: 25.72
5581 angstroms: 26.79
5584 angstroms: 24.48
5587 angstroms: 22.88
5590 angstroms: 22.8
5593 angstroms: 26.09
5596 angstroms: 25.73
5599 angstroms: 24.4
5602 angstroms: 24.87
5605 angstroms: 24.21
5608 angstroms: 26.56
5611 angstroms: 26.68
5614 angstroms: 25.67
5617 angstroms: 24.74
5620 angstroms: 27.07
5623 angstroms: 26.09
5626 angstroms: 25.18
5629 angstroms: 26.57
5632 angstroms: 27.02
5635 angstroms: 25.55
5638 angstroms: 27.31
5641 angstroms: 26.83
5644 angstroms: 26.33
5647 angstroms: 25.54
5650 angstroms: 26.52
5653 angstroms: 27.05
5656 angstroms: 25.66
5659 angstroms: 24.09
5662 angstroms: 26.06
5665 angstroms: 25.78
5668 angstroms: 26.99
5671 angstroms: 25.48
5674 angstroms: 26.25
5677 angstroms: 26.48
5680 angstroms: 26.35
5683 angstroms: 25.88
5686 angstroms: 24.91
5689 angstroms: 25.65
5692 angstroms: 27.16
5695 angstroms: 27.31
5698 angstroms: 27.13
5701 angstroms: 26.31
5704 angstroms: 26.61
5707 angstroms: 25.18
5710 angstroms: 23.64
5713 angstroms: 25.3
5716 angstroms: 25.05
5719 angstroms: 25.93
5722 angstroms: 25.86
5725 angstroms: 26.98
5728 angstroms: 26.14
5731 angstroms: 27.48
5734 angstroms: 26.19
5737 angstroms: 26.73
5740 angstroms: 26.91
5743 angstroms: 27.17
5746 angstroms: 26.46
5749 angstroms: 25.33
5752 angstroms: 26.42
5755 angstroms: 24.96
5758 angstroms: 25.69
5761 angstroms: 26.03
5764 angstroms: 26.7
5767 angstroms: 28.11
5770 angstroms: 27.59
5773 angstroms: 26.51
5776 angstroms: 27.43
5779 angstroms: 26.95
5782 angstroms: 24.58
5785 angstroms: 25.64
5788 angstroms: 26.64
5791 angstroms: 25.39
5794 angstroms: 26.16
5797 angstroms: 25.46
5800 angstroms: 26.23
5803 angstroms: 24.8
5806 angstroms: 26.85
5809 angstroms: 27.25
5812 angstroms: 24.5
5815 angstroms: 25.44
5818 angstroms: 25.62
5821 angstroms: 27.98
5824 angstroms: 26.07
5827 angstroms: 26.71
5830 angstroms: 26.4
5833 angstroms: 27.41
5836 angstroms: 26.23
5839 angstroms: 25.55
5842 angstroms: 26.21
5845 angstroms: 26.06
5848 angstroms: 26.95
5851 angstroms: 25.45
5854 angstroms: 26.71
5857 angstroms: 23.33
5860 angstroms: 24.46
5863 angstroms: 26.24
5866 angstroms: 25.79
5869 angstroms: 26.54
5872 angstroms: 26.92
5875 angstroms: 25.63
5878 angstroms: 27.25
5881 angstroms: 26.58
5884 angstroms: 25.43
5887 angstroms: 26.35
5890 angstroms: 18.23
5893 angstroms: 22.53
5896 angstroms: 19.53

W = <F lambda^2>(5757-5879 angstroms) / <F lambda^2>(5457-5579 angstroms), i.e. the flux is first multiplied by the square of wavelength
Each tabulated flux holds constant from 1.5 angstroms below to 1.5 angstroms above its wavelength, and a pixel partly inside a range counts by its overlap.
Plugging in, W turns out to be 1.12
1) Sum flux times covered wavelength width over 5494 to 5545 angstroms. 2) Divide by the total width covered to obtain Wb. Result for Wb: 26.2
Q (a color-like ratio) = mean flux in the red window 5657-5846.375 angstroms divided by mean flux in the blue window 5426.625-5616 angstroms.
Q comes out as 1.01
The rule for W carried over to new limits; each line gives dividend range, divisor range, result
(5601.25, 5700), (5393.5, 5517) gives 1.09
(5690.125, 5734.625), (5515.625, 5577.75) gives 1.07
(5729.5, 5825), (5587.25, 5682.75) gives 1.07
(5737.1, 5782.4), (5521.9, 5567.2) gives 1.10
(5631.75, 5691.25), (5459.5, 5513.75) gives 1.06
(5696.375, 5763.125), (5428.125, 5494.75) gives 1.11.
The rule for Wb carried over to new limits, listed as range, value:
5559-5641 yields 25.6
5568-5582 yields 25.6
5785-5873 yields 26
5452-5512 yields 26.1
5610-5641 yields 26.2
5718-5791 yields 26.4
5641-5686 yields 26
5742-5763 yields 26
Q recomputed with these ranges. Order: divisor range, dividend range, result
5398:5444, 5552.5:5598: 1.01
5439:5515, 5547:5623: 0.97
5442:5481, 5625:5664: 1.00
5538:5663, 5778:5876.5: 1.01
